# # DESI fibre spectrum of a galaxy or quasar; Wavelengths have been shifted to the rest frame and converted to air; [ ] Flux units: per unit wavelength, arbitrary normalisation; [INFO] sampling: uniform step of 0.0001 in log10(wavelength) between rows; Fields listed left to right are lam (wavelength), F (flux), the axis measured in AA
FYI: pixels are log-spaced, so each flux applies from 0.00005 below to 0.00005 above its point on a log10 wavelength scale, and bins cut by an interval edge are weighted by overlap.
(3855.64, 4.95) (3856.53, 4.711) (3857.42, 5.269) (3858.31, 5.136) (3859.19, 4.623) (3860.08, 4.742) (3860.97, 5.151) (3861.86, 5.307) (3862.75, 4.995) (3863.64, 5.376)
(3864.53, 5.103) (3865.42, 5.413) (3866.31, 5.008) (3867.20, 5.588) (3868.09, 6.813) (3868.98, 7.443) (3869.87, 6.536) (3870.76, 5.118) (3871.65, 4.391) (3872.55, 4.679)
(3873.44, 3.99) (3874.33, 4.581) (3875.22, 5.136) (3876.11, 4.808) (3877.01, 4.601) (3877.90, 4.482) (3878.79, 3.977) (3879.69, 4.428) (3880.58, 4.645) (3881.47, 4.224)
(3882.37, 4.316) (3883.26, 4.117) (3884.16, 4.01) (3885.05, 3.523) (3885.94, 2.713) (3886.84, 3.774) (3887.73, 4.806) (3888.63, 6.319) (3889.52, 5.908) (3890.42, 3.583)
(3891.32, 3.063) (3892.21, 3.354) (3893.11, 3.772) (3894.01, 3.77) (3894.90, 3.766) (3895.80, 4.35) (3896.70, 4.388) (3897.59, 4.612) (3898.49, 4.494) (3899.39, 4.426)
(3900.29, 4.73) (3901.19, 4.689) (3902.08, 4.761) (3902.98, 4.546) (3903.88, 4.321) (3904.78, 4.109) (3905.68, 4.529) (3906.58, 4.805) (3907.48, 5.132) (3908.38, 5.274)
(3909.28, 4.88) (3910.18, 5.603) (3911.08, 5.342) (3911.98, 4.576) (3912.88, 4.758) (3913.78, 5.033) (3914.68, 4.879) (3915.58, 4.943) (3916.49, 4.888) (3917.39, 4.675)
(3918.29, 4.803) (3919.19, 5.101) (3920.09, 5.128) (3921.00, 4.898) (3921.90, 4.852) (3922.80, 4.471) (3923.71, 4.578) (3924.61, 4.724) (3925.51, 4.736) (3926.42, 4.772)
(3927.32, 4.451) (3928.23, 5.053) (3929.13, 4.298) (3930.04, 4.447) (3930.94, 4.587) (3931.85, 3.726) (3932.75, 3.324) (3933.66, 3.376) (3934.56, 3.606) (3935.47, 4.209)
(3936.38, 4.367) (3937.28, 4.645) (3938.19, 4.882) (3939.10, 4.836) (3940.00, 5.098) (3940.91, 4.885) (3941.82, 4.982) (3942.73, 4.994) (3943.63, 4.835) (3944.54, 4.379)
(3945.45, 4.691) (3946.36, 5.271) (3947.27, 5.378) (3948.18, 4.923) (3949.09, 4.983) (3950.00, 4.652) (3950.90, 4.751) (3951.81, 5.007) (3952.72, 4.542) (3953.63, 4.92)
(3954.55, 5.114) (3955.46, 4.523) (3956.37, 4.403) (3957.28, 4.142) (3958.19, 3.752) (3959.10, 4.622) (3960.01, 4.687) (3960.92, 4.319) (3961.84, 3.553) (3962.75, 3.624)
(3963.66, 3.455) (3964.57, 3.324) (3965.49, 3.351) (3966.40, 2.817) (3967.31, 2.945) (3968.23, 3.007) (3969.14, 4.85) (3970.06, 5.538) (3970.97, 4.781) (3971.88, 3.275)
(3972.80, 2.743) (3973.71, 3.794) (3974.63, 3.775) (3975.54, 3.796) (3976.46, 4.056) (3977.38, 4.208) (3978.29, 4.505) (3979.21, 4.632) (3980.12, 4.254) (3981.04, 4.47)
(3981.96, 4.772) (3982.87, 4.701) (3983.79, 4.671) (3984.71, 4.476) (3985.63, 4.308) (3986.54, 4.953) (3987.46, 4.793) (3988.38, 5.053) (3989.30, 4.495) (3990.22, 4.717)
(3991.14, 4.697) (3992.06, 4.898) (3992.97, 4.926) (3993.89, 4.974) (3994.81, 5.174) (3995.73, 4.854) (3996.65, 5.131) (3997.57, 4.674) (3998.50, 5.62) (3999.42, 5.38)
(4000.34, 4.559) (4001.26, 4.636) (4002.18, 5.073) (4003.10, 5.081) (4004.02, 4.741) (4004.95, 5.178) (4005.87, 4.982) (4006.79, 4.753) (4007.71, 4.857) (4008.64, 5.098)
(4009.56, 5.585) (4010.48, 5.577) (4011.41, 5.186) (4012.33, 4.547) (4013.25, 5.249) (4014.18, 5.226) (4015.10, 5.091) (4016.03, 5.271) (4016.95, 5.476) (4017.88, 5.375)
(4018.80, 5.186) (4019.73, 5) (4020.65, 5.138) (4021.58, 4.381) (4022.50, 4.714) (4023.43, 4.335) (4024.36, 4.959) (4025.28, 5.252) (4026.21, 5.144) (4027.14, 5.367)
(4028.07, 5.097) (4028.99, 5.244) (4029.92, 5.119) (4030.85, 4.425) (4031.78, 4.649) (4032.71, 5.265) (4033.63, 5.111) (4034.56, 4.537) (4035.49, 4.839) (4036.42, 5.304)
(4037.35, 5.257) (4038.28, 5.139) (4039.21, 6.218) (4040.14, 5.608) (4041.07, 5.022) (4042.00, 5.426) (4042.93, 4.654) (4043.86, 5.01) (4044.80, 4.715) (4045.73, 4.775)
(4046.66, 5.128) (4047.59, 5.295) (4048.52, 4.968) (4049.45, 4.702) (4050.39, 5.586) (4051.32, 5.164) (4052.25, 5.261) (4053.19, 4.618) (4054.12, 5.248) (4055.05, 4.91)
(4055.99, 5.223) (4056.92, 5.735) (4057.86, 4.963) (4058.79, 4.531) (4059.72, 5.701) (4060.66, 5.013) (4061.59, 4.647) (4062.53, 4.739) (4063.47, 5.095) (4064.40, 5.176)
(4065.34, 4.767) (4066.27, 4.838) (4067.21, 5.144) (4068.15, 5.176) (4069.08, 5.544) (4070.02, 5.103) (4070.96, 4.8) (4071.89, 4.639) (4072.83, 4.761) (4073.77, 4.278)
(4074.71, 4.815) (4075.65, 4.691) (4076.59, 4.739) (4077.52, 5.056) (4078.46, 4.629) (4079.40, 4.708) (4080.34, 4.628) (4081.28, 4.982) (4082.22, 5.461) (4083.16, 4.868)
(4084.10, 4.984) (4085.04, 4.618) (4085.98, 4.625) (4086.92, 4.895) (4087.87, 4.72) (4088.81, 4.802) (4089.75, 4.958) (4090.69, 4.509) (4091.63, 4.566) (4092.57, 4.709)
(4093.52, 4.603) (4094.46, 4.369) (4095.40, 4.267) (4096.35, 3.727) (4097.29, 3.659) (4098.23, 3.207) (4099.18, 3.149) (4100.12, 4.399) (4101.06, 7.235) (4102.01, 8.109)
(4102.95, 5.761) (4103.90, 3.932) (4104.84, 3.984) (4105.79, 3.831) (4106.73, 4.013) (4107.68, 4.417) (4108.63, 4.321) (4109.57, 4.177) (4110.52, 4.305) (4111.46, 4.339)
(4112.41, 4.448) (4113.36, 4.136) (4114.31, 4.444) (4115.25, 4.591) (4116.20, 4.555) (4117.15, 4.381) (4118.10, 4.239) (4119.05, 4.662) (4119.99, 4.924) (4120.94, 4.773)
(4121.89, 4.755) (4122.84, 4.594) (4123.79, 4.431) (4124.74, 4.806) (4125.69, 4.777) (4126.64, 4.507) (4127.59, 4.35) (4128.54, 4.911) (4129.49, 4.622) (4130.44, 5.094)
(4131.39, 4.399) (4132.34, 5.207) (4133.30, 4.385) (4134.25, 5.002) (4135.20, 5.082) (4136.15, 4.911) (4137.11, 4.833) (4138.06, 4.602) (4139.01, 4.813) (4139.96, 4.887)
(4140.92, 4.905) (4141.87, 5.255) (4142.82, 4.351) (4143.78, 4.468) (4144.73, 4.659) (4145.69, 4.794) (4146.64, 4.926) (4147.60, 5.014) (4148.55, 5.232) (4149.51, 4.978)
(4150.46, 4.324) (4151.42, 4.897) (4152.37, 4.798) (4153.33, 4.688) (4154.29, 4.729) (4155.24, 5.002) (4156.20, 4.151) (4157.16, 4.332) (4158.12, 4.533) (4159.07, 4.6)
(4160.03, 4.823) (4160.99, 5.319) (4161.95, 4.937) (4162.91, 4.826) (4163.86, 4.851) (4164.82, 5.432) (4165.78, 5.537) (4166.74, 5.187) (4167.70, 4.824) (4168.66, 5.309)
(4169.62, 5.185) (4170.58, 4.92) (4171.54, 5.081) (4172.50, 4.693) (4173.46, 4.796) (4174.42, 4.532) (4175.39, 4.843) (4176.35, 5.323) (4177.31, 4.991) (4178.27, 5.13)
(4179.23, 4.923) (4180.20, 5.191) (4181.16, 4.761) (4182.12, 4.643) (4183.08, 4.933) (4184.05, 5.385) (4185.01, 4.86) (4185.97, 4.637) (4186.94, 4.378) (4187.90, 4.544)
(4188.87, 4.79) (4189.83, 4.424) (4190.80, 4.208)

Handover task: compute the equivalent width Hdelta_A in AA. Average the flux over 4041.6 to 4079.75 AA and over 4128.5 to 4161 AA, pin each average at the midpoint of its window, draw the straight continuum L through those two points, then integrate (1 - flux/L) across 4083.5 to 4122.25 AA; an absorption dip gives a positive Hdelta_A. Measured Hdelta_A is 2.48 AA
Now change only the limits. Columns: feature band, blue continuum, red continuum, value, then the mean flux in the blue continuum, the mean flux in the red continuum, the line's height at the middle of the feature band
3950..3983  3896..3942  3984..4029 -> 4.7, 4.65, 4.99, 4.83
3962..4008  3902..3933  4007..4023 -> 5.1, 4.72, 5.11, 4.99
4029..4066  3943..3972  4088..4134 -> -4.9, 4.34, 4.57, 4.48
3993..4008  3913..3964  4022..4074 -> -0.4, 4.59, 5.04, 4.84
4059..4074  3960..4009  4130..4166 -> -1.1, 4.44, 4.83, 4.63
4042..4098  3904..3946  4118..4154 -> -1.4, 4.68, 4.76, 4.74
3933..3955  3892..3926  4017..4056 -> 0.3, 4.66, 5.06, 4.77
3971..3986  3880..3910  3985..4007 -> 2.0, 4.37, 4.9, 4.81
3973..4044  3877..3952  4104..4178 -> -4.2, 4.55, 4.72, 4.62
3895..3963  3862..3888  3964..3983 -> -4.7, 4.78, 3.97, 4.34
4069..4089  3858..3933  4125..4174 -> -0.1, 4.69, 4.84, 4.8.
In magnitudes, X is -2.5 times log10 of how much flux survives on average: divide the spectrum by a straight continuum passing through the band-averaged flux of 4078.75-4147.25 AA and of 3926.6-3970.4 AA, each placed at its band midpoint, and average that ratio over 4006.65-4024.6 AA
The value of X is -0.13 mag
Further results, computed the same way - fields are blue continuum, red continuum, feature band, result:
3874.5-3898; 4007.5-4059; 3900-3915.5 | -0.11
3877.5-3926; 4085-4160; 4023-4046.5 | -0.10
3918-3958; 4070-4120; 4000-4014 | -0.09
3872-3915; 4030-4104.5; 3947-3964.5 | 0.04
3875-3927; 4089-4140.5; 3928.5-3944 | 0.03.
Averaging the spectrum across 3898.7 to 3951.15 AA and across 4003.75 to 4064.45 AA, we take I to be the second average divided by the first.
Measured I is 1.1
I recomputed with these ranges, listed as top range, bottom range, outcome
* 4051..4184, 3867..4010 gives 1.05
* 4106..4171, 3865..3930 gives 1.01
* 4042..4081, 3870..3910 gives 1.12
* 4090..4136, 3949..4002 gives 1.04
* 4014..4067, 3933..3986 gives 1.17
